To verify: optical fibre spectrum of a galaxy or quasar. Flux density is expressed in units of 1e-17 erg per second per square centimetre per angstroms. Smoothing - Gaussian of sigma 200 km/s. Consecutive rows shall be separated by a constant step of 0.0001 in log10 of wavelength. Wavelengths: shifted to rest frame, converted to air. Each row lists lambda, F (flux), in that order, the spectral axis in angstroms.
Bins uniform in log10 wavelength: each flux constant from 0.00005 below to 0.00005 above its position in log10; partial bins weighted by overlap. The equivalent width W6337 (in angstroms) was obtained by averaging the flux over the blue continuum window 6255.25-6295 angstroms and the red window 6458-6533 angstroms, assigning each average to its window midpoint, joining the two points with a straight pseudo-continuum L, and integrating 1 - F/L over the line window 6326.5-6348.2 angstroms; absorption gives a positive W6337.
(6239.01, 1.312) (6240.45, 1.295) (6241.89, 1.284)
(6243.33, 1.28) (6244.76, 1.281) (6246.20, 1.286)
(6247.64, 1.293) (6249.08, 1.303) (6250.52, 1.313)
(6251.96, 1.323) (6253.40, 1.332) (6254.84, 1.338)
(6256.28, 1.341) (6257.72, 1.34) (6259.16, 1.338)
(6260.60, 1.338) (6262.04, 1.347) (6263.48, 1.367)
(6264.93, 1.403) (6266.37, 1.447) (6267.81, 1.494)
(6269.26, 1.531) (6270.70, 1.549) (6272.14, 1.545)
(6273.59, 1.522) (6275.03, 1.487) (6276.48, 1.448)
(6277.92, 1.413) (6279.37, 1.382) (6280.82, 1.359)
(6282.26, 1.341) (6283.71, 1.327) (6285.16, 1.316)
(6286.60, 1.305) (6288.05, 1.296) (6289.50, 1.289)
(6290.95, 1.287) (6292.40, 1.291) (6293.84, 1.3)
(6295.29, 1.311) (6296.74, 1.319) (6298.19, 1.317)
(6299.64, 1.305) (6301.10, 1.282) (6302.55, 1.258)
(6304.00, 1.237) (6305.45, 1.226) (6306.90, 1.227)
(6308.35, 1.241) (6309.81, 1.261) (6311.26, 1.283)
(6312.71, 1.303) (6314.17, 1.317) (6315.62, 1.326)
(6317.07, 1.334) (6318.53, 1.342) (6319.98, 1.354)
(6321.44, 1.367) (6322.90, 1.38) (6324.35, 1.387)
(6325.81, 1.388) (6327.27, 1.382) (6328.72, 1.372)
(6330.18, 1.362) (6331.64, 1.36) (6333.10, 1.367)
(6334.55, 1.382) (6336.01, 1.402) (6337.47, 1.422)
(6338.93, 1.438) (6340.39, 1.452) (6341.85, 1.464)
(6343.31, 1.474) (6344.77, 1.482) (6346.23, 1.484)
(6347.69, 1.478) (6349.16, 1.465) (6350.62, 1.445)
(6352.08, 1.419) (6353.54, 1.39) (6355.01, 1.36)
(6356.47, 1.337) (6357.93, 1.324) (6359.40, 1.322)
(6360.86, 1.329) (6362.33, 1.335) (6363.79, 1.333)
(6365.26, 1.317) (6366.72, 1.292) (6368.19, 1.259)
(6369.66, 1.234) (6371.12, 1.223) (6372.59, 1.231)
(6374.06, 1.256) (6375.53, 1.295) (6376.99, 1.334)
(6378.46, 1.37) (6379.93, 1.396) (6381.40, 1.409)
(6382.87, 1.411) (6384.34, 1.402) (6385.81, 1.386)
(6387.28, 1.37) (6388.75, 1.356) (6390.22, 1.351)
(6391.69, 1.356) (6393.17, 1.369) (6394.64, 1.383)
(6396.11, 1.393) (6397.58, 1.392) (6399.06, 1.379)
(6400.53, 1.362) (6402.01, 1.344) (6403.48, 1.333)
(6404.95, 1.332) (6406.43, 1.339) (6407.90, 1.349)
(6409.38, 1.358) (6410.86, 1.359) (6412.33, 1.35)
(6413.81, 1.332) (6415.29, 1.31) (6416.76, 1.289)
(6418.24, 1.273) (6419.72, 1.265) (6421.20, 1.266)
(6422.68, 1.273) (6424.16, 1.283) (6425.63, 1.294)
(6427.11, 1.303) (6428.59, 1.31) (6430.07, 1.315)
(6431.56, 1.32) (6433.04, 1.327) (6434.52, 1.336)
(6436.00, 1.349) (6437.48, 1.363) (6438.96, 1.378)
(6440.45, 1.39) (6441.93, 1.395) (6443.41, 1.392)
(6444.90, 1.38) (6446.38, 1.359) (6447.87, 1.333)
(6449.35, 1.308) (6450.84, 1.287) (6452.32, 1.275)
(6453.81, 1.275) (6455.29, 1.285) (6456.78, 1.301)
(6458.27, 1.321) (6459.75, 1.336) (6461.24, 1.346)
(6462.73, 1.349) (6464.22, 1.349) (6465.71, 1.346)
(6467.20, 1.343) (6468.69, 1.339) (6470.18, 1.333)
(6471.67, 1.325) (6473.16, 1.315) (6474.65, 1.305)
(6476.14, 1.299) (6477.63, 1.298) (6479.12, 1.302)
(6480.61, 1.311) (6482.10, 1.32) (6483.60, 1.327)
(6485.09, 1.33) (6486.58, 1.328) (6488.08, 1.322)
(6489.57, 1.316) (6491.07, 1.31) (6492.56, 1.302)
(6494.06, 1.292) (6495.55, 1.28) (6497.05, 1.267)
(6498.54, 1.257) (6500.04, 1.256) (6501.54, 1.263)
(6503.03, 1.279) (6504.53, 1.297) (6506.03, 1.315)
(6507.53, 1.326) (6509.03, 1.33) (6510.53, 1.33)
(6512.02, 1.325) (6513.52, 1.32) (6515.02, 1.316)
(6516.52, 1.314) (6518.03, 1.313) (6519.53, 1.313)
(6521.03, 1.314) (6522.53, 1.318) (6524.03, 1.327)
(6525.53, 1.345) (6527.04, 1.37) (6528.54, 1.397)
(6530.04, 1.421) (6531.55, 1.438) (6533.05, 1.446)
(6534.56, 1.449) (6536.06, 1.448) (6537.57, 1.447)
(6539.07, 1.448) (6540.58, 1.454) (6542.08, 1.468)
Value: -0.9 angstroms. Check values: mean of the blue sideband 1.38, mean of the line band 1.42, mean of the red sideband 1.32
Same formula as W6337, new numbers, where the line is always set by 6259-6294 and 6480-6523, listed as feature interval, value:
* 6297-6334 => 1.5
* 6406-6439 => 0.5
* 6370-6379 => 0.5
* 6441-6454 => -0.1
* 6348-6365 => -0.1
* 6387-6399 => -0.2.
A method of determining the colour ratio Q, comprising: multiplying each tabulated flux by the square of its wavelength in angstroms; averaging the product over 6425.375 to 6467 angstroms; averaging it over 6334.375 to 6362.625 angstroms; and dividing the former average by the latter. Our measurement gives 0.97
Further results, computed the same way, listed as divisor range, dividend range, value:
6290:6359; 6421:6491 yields 1.02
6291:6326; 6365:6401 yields 1.05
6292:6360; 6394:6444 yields 1.01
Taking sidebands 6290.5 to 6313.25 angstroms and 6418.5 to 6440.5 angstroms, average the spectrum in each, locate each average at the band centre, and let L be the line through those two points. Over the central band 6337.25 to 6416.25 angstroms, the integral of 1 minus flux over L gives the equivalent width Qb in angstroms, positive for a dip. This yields -3.9 angstroms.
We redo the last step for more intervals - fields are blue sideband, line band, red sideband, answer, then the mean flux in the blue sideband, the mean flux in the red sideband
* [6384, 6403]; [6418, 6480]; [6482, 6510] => 0.46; 1.37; 1.3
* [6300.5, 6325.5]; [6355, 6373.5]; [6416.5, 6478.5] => 0.19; 1.3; 1.32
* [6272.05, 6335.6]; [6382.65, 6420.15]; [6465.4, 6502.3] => -0.87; 1.34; 1.31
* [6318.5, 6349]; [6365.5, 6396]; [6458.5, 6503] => 0.95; 1.41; 1.31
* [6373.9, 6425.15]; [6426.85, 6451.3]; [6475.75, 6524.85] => -0.29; 1.34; 1.31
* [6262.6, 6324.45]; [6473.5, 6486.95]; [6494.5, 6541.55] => 0.34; 1.35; 1.35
